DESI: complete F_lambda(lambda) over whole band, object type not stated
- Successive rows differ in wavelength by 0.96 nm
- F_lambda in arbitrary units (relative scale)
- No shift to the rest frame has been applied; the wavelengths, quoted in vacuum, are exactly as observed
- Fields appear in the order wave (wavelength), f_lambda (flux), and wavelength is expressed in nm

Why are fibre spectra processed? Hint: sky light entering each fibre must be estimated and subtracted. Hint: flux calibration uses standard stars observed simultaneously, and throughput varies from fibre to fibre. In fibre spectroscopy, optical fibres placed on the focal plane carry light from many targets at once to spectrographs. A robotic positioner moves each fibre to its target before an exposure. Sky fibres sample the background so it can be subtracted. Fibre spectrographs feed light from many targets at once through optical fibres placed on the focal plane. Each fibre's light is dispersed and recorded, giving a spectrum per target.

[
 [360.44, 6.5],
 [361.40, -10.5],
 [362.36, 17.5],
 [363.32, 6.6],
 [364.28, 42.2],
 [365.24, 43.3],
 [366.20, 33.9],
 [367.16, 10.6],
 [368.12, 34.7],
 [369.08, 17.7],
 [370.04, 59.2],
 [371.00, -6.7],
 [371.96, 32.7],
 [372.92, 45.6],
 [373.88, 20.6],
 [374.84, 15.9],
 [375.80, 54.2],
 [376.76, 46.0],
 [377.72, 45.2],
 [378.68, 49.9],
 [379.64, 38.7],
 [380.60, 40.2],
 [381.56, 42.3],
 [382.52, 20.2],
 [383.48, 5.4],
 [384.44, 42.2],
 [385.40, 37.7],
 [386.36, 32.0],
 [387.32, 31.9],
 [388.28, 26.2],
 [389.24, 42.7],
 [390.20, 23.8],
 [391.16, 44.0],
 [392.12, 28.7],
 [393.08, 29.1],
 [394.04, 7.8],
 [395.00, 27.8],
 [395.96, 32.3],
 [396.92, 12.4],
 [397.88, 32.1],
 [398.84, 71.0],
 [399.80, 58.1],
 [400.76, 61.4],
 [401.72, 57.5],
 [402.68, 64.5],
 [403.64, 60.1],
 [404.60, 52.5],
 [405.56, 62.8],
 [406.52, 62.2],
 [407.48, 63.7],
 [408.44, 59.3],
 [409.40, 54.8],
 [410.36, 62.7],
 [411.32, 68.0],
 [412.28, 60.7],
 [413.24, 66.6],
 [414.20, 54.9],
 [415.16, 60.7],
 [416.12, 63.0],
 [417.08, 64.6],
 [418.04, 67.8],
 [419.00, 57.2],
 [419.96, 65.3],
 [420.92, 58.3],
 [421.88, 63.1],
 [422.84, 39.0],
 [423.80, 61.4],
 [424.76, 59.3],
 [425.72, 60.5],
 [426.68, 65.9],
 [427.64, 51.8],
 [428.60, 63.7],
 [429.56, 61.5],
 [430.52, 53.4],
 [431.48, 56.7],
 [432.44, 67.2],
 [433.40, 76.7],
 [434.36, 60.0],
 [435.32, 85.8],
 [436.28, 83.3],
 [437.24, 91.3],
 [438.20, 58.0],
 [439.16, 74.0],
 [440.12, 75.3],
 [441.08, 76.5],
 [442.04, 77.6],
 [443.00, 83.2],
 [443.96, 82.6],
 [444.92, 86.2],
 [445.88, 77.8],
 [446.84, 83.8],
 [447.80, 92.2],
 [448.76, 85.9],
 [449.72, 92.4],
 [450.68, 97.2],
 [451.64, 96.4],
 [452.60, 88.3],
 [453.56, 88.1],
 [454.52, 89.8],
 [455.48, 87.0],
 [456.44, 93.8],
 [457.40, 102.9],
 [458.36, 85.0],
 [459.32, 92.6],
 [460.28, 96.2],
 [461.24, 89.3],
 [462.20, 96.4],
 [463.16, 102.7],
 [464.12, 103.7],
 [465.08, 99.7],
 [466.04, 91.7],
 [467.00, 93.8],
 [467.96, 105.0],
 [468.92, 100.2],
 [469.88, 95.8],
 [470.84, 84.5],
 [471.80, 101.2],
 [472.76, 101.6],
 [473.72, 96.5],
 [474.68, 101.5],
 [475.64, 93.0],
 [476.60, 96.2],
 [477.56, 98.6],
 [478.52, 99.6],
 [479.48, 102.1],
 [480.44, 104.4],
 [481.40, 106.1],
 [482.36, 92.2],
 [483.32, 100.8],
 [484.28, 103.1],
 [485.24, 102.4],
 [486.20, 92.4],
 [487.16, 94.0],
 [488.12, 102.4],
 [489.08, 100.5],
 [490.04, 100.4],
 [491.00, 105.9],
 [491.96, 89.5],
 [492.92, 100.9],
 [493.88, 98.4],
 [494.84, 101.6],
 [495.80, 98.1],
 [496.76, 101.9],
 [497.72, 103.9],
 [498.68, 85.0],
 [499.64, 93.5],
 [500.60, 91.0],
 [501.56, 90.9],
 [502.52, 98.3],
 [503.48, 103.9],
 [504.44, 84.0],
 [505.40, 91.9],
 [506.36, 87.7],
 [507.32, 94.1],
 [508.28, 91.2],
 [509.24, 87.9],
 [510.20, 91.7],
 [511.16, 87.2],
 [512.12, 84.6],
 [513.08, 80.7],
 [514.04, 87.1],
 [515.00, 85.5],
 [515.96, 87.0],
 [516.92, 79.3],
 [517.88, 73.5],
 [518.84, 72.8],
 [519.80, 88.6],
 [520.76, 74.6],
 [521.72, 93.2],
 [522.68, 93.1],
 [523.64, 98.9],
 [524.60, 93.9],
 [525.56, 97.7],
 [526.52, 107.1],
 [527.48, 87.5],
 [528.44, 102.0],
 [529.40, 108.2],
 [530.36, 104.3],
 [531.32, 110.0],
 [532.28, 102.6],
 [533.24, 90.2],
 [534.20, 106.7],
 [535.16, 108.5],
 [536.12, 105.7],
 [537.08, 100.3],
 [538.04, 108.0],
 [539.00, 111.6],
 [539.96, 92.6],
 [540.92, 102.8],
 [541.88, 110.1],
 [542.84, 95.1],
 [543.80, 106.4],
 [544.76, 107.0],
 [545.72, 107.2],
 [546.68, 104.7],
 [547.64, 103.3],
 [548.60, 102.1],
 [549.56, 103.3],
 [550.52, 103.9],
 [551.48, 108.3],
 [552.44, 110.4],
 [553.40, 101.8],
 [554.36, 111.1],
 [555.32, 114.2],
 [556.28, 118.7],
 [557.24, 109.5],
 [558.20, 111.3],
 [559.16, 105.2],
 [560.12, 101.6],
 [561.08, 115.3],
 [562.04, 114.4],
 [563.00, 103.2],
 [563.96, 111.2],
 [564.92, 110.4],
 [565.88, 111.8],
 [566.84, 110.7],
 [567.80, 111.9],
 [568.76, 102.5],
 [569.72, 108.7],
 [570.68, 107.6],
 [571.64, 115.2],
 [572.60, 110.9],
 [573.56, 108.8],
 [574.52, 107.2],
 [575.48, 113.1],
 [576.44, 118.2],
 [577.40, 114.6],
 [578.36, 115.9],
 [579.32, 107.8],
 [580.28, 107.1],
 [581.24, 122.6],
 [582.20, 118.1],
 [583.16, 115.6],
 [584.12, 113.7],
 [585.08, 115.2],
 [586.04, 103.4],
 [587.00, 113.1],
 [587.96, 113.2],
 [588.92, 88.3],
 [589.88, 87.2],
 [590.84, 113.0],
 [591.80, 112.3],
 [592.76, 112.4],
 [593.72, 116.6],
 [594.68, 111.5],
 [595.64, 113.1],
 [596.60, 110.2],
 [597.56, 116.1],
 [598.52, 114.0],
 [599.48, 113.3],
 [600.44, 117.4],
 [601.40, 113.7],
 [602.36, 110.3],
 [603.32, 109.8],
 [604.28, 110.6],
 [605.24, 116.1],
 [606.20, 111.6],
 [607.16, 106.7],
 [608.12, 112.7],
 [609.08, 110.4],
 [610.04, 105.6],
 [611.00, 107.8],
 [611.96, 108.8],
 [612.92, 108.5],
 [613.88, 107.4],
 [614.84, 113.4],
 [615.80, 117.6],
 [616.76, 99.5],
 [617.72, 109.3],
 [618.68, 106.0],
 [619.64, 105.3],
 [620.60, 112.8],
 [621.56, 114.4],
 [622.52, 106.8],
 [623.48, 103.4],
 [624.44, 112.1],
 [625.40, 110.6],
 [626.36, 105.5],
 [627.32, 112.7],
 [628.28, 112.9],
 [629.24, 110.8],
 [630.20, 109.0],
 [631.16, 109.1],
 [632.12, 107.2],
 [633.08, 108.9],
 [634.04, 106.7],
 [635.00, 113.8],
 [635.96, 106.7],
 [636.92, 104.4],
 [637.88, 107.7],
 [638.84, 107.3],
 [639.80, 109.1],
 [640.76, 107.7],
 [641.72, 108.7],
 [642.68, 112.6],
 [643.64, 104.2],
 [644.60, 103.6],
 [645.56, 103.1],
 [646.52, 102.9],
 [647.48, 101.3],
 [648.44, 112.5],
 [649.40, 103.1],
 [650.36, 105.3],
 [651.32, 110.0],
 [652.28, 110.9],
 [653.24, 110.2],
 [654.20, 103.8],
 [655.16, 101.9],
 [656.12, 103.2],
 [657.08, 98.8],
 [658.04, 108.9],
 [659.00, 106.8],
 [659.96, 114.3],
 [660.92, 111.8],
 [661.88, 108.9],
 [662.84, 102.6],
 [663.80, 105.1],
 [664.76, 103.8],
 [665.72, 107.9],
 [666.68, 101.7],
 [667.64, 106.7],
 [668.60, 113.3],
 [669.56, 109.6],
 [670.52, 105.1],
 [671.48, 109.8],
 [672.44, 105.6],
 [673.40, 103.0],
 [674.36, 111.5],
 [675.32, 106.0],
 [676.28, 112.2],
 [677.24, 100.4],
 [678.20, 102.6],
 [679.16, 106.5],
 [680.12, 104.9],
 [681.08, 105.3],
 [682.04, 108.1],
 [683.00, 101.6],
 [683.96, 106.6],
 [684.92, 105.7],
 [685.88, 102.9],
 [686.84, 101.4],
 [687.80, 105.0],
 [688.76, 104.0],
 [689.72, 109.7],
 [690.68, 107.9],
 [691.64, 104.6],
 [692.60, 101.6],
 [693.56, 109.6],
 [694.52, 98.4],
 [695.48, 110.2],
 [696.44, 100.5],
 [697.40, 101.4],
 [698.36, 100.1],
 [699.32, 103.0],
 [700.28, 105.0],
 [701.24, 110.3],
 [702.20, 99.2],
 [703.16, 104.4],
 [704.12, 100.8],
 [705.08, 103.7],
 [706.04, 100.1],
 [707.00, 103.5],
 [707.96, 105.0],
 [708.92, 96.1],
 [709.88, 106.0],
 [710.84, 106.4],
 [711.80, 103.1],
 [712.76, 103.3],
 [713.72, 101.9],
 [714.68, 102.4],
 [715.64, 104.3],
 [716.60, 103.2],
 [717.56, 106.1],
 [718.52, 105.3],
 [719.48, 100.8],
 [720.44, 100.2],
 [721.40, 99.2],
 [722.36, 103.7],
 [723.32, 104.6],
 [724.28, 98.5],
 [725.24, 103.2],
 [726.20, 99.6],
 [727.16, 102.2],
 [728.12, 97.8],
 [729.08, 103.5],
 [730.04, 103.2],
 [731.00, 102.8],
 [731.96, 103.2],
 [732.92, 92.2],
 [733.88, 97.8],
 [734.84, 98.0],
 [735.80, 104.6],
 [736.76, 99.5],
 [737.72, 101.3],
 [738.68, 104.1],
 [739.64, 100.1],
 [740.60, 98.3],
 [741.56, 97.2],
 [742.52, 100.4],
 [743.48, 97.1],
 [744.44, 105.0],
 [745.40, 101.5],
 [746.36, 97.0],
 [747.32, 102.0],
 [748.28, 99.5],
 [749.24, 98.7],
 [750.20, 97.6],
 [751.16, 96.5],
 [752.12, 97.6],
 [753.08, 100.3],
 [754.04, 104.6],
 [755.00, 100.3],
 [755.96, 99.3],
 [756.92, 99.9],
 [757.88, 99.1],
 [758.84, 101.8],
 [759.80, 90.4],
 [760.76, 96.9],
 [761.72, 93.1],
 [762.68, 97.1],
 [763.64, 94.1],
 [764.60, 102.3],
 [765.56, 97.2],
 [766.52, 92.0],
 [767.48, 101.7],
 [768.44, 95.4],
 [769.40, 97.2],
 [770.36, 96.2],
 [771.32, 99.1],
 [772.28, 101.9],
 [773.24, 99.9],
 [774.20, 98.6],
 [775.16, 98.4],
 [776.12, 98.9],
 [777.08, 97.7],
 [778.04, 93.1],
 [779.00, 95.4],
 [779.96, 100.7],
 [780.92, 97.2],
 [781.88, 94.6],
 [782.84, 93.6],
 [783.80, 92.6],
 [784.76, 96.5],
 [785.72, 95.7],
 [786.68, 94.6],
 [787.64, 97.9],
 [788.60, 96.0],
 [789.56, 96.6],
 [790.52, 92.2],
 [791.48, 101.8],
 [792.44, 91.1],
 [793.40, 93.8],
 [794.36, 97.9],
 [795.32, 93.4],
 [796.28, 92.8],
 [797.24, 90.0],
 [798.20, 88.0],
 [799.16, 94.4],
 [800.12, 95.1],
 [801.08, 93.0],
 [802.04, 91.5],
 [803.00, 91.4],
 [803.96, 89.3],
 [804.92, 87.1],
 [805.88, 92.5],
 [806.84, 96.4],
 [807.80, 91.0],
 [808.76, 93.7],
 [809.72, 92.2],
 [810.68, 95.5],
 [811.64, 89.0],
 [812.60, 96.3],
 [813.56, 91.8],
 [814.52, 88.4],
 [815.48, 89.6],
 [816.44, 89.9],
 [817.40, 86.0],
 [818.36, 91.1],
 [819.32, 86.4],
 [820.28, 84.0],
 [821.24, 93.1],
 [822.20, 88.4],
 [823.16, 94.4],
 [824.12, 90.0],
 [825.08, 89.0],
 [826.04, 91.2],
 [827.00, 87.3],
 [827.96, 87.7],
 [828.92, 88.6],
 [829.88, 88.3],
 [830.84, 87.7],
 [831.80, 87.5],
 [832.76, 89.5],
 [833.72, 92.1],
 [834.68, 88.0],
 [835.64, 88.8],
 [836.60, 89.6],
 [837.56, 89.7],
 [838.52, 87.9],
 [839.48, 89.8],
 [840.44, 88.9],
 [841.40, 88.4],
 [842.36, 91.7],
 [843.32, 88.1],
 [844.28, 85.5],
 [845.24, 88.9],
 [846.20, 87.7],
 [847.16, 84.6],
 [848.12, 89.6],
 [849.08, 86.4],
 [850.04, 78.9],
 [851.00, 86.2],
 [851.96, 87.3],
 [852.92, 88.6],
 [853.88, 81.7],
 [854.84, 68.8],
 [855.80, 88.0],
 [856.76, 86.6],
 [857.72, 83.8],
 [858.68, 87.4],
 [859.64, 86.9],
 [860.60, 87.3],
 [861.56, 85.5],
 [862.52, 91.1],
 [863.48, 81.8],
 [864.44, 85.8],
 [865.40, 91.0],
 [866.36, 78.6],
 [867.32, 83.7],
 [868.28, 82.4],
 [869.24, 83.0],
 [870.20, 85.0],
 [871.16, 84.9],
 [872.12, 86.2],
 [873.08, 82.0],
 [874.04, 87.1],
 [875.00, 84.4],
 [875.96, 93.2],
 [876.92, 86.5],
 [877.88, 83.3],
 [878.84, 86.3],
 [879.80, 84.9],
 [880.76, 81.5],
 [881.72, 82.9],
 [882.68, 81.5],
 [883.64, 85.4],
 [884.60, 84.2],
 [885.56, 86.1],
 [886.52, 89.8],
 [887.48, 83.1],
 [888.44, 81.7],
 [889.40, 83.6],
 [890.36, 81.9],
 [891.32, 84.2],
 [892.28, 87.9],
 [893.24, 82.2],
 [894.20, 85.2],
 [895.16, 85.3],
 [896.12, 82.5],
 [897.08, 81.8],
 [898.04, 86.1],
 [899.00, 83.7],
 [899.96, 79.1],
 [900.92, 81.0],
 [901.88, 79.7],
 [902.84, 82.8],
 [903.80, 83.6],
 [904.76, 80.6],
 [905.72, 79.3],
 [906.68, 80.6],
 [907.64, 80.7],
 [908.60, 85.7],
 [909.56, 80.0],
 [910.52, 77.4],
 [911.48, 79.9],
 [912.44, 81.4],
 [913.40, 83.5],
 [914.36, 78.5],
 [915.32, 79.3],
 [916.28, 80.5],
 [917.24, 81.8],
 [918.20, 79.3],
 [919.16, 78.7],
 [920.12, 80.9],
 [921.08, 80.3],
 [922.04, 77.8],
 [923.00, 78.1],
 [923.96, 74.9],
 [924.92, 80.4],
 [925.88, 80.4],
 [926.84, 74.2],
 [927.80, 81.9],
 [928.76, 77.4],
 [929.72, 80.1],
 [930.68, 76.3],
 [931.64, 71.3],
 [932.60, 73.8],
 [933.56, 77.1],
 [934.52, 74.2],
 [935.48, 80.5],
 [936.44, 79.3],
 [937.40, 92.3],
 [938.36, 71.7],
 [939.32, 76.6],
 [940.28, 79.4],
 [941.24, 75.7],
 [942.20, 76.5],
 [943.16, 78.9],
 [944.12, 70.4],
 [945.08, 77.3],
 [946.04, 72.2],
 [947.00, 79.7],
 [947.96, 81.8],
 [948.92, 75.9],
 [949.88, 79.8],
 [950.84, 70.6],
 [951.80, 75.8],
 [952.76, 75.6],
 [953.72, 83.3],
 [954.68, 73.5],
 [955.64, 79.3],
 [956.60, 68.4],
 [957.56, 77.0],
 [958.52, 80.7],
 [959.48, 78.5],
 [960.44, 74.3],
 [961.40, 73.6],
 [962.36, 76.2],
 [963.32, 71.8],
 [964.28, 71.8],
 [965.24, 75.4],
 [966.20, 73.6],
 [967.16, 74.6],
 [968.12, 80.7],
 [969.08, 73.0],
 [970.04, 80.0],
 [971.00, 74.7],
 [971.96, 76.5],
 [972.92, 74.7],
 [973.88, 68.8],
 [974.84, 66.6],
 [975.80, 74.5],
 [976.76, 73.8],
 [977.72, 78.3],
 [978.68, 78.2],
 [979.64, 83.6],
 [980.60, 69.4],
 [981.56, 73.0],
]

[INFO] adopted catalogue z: 0.00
